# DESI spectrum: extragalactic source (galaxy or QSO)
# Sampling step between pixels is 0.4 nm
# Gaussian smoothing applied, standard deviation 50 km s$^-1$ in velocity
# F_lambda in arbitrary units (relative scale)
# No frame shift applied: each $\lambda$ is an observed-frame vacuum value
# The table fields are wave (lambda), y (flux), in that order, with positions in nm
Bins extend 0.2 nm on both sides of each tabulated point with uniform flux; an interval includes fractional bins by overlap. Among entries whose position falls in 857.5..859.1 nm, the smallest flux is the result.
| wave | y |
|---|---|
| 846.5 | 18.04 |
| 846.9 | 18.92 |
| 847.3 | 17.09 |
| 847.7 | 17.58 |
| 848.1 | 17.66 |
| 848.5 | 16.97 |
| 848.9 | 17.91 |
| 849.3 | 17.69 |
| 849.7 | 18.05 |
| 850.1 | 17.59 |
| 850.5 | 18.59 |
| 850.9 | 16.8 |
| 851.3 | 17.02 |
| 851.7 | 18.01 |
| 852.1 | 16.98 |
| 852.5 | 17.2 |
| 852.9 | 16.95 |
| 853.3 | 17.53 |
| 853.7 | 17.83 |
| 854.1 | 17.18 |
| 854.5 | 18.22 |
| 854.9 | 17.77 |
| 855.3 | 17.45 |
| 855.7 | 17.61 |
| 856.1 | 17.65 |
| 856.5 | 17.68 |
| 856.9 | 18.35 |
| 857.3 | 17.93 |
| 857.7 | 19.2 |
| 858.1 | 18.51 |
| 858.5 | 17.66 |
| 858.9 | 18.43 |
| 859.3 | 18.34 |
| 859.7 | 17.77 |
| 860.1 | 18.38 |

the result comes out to 17.66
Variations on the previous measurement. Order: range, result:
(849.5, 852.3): 16.8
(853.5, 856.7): 17.18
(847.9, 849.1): 16.97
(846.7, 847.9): 17.09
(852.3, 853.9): 16.95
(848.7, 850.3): 17.59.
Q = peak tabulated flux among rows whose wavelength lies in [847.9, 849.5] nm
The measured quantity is 17.91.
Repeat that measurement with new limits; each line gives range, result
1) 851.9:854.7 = 18.22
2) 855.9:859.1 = 19.2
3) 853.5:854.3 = 17.83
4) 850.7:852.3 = 18.01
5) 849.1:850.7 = 18.59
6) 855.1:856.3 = 17.65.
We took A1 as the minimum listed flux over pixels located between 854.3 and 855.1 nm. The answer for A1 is 17.77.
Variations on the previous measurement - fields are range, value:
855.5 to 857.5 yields 17.61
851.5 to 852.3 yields 16.98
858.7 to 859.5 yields 18.34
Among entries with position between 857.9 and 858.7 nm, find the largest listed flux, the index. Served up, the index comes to 18.51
